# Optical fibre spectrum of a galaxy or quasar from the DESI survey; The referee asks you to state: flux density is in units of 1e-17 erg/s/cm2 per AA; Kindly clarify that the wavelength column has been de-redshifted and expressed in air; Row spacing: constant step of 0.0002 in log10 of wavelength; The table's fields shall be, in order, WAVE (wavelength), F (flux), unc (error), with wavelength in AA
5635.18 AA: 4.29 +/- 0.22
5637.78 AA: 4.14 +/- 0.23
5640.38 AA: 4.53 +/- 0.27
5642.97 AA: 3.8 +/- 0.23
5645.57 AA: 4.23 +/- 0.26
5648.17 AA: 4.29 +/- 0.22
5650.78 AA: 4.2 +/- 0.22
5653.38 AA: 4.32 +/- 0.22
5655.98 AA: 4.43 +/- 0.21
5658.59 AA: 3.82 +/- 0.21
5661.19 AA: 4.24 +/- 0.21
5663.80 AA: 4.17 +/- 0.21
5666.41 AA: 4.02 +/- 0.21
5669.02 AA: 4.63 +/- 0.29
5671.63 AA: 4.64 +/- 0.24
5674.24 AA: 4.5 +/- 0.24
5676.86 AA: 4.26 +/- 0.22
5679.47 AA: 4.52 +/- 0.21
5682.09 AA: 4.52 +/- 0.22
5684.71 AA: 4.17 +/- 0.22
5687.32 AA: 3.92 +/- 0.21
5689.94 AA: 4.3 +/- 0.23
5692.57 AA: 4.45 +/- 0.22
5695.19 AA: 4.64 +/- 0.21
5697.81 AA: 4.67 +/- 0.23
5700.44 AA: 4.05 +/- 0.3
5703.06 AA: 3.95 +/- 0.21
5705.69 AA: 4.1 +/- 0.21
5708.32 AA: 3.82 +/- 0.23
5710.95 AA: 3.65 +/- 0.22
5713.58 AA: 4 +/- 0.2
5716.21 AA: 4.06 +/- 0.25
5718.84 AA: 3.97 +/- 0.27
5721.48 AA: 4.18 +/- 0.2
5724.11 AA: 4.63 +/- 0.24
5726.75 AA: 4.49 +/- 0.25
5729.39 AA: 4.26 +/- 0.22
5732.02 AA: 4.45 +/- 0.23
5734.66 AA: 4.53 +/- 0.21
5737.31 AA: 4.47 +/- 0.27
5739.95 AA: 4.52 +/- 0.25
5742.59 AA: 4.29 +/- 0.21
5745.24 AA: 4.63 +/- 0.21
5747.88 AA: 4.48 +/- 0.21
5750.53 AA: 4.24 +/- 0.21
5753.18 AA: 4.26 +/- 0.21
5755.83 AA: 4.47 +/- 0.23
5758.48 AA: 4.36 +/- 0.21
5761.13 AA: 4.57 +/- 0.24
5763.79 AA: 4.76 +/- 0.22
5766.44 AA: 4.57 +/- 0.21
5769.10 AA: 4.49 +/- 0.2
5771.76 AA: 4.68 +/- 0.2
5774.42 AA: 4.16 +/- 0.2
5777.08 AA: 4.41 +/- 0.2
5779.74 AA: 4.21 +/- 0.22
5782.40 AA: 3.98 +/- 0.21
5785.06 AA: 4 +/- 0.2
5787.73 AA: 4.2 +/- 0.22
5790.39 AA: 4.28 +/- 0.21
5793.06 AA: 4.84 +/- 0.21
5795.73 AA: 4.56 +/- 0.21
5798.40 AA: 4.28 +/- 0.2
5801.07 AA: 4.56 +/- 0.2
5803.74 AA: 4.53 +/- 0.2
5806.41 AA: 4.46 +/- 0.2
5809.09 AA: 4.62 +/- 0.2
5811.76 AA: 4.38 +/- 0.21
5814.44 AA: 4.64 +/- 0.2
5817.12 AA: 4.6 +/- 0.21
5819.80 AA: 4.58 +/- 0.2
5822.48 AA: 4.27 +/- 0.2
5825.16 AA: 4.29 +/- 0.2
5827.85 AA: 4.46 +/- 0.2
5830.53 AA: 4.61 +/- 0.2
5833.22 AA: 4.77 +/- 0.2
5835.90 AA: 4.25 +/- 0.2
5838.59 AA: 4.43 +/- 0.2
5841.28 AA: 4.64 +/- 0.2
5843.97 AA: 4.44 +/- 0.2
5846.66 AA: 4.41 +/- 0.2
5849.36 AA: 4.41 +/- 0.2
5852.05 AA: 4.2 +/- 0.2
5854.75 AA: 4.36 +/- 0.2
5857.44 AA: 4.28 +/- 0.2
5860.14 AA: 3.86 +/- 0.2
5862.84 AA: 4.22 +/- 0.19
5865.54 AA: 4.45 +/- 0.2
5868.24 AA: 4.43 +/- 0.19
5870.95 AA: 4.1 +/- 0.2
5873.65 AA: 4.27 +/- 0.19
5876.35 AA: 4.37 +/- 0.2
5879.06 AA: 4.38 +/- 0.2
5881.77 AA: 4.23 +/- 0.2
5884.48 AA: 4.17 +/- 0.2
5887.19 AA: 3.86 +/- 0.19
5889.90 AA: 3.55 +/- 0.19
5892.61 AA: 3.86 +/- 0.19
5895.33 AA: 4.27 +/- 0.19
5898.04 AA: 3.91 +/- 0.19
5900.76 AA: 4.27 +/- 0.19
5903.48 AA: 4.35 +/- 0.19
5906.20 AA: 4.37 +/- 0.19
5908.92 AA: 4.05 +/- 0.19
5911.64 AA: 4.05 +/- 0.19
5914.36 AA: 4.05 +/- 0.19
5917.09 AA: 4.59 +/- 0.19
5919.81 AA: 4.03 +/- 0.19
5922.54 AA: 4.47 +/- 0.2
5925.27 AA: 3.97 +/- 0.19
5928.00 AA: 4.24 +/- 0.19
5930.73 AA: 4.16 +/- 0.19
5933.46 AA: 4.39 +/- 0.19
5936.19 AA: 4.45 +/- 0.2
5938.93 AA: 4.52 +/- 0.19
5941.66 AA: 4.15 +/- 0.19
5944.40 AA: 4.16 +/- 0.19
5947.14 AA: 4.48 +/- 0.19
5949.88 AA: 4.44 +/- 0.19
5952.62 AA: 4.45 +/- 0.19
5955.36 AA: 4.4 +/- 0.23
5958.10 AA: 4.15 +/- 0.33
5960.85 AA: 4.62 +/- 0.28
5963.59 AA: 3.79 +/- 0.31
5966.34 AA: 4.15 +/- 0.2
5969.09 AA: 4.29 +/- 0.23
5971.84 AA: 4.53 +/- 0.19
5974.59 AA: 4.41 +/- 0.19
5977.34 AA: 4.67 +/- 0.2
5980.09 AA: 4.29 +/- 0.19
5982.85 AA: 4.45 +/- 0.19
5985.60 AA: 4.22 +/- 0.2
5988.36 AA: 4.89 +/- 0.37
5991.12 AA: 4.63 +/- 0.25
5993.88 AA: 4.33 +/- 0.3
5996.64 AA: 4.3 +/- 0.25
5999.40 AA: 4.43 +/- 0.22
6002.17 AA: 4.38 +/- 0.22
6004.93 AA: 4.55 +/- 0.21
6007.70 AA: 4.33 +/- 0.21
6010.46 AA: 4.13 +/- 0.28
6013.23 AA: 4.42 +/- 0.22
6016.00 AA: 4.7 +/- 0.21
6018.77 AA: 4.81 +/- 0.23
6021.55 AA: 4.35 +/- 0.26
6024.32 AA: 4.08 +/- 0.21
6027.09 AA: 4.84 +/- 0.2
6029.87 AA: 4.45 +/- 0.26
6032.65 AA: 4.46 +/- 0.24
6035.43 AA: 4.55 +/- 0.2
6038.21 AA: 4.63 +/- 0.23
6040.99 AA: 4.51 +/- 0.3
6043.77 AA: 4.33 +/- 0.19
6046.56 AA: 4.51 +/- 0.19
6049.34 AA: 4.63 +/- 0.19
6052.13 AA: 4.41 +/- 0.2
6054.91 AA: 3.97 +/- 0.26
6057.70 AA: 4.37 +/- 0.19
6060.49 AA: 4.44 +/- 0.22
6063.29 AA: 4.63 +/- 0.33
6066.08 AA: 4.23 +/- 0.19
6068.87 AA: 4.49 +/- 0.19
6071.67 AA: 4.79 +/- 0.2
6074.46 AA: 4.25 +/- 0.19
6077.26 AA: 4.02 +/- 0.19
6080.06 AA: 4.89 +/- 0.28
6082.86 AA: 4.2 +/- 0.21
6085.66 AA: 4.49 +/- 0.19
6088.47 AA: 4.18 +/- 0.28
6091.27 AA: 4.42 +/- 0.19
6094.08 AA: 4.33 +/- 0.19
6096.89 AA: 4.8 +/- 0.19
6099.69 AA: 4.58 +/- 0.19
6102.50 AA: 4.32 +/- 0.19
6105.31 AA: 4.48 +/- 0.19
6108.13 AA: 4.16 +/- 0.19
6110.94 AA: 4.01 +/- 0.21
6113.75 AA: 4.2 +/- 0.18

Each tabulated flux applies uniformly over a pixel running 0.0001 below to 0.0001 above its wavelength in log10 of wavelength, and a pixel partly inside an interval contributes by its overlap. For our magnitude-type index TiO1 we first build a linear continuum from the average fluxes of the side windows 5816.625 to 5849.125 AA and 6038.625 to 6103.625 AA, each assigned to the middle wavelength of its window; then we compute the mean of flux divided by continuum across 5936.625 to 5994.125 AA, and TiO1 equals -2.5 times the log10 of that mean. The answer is 0.02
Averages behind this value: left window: 4.47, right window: 4.43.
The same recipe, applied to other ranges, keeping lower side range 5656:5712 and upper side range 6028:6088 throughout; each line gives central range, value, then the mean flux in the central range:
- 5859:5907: 0.05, 4.16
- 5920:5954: 0.02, 4.31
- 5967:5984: -0.01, 4.43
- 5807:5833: -0.05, 4.5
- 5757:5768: -0.07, 4.56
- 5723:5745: -0.05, 4.46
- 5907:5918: 0.05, 4.18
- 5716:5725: 0.01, 4.21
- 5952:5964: 0.02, 4.31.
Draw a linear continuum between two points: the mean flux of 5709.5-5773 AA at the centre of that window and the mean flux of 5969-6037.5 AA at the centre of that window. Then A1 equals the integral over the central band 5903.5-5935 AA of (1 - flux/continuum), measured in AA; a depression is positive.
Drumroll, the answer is 1.5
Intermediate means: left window 4.37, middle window 4.22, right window 4.46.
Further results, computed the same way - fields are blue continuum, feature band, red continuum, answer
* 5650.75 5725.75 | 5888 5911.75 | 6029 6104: 1.52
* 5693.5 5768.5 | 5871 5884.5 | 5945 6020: 0.31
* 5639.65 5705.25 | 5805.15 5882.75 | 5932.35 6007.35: -0.87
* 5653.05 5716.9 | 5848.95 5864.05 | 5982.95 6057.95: 0.47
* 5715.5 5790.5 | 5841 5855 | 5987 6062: 0.02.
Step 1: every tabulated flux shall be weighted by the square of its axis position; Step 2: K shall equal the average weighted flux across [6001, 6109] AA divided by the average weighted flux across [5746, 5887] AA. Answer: 1.1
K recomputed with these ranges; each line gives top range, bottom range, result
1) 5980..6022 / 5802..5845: 1.05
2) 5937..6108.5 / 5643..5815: 1.13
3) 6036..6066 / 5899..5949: 1.09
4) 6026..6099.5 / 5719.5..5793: 1.12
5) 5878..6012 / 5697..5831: 1.04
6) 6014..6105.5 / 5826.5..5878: 1.09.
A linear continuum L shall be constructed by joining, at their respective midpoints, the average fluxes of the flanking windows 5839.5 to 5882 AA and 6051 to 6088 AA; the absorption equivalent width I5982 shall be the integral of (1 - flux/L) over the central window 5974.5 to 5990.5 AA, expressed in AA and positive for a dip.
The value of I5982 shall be -0.5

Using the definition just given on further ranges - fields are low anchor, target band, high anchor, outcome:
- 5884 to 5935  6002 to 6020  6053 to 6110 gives -0.78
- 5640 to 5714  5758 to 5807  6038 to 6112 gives -1.55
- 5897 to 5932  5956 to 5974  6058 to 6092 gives -0.01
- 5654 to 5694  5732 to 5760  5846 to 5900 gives -1.10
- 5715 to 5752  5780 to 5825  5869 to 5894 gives -1.83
